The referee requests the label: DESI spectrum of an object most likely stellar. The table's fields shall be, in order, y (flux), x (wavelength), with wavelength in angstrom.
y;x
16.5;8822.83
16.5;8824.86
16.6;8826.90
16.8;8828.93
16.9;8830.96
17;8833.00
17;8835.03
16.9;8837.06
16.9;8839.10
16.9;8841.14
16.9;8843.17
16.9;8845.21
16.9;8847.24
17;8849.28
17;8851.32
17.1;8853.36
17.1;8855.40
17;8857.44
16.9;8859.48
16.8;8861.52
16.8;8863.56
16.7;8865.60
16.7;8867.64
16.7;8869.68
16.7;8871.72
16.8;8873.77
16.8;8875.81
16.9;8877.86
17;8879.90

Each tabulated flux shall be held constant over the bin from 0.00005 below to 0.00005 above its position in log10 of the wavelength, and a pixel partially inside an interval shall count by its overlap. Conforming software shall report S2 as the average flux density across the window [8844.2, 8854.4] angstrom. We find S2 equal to 17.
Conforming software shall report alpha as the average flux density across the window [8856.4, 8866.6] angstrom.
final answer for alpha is 16.8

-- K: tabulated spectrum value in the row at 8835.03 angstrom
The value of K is 17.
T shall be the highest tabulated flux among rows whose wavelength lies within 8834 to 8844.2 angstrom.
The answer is 17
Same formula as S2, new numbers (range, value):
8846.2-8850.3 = 17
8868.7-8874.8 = 16.7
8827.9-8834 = 16.9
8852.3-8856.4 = 17.1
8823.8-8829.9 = 16.6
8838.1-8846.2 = 16.9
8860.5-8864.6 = 16.8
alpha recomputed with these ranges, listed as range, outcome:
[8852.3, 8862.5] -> 17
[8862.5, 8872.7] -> 16.7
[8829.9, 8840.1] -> 16.9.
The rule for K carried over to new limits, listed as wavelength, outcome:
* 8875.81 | 16.8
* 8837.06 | 16.9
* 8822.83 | 16.5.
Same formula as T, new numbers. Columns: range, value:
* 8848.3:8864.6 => 17.1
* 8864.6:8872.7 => 16.7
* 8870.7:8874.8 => 16.8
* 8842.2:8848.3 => 16.9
